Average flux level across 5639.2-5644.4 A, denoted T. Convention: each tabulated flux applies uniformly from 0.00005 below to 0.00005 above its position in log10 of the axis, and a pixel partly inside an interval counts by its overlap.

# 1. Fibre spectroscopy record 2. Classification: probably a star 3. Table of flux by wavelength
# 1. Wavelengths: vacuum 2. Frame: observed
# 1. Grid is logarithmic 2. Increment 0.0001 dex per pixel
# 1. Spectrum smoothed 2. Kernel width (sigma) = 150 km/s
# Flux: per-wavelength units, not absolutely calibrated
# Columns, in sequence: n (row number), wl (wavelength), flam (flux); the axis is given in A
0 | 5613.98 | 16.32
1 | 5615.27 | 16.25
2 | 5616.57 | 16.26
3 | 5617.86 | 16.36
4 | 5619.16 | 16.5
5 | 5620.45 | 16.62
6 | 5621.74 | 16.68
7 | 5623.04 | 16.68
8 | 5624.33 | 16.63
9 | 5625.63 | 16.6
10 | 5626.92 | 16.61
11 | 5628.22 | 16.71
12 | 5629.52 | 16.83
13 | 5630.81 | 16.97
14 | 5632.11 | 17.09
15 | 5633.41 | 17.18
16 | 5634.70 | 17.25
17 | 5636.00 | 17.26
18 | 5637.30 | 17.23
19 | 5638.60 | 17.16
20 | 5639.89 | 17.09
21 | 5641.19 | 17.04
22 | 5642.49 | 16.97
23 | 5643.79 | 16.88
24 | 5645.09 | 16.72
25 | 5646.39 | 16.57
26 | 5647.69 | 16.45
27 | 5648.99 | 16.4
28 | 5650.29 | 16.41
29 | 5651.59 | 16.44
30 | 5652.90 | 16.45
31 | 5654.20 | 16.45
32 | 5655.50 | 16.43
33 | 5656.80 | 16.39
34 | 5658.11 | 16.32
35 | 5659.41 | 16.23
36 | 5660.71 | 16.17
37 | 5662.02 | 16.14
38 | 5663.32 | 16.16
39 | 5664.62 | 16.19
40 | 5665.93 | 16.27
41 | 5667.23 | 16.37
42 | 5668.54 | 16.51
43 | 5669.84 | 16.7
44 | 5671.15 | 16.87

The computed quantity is 17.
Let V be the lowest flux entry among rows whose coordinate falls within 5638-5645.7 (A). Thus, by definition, 16.72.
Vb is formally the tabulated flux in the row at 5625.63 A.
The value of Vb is 16.6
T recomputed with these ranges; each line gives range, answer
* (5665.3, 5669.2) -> 16.4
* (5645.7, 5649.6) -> 16.5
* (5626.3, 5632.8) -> 16.8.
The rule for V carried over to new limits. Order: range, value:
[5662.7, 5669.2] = 16.16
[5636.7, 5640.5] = 17.09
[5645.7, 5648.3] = 16.45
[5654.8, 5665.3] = 16.14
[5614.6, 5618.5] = 16.25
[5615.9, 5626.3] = 16.26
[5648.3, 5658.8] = 16.32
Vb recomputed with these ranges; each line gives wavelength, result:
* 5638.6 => 17.16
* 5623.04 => 16.68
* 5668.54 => 16.51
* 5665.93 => 16.27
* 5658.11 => 16.32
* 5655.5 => 16.43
